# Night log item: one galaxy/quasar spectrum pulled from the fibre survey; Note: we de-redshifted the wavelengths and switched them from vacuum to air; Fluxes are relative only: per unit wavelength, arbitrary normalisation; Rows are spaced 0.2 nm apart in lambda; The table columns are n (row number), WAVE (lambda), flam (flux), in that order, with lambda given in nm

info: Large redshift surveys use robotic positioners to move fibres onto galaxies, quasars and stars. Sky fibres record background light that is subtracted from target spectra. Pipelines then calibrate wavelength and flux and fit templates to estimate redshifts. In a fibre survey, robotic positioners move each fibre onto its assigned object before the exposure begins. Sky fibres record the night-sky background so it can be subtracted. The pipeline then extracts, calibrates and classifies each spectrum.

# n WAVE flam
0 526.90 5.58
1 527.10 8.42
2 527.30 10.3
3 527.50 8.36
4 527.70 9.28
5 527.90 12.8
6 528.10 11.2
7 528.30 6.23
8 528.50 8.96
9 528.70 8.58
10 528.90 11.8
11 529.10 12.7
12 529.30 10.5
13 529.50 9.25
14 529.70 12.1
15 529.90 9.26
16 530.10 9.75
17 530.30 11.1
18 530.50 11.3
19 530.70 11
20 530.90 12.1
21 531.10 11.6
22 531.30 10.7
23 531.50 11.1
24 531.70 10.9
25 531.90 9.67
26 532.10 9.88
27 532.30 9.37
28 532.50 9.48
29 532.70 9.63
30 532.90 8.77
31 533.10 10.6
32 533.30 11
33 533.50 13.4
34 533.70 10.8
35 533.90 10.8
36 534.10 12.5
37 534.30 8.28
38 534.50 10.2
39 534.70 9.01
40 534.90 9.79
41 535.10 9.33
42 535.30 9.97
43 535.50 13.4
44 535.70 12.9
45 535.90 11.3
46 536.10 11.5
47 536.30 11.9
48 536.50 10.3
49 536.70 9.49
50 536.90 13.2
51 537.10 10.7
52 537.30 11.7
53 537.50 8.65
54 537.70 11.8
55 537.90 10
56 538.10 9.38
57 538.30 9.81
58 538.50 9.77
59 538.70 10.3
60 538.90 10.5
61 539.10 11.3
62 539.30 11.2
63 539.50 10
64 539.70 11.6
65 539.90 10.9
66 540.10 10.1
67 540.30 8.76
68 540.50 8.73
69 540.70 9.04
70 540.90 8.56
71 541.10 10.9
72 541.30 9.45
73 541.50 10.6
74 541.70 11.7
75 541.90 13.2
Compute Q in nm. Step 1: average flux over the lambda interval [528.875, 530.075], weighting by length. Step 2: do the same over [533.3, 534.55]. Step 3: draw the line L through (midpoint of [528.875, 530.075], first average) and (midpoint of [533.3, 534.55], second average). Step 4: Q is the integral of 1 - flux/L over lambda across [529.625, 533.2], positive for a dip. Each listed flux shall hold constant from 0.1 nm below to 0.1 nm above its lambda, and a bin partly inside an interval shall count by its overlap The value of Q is 0.15 nm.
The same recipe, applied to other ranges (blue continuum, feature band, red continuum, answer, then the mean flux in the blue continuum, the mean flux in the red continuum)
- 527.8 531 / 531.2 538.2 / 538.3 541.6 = -0.20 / 10.5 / 10.1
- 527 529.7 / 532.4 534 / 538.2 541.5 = -0.09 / 9.96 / 10.1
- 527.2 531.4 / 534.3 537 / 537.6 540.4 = -0.12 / 10.4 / 10.4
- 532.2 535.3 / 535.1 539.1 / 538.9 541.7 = -0.26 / 10.2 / 10.2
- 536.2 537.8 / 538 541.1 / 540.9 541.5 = 0.10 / 11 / 9.98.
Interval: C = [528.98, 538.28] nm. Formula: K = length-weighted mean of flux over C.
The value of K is 10.7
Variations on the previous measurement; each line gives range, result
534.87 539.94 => 10.8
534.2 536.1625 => 10.6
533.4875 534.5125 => 10.9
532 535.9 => 10.5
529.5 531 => 10.8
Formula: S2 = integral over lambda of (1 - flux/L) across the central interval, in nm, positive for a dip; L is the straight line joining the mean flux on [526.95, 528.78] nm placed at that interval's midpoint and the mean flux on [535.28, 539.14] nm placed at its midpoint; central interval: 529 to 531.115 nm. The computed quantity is -0.29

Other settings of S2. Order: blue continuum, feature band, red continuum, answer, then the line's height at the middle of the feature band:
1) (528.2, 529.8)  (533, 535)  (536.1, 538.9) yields -0.06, 10.3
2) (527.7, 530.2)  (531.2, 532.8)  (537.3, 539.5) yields 0.03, 10.3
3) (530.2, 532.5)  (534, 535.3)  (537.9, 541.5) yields 0.07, 10.5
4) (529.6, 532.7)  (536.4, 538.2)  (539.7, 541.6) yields -0.09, 10.1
